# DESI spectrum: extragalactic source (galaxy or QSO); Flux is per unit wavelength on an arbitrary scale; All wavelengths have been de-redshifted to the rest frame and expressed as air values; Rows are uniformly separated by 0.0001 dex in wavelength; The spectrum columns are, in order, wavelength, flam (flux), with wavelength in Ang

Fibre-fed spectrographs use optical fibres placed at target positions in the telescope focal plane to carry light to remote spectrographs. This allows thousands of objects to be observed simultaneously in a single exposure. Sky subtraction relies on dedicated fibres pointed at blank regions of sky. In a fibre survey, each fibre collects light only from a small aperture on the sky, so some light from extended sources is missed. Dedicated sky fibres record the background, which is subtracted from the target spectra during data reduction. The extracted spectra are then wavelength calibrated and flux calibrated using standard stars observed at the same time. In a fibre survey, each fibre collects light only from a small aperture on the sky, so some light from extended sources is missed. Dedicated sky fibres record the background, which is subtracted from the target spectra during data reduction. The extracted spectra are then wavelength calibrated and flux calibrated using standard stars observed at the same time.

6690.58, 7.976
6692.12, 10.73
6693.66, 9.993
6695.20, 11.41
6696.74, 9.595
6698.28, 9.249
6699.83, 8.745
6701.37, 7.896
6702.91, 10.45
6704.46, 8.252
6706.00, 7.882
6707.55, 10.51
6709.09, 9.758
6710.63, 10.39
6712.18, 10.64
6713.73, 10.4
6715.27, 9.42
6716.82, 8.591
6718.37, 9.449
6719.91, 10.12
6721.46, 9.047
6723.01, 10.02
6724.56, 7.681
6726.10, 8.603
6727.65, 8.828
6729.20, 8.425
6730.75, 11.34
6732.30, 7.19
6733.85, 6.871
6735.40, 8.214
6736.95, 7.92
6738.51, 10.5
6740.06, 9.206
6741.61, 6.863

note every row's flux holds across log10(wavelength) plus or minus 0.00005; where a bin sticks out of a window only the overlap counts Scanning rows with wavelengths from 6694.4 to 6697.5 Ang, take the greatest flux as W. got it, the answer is 11.41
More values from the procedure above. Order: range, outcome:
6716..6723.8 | 10.12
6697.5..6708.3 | 10.51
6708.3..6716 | 10.64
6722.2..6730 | 10.02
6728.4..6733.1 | 11.34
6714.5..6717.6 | 9.42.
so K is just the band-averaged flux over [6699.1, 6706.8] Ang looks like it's 8.65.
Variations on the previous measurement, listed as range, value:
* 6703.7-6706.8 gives 8.08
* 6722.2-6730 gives 8.72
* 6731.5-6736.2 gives 7.45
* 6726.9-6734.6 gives 8.53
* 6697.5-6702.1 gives 8.63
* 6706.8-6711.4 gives 10.2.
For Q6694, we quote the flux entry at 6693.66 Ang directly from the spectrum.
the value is 9.993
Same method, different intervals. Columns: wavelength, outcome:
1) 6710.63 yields 10.39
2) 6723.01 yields 10.02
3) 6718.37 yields 9.449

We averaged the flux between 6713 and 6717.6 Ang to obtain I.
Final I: 9.46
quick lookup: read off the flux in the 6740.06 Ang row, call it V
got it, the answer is 9.206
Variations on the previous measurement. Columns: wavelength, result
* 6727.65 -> 8.828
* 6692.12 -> 10.73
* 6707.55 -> 10.51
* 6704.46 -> 8.252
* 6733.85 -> 6.871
